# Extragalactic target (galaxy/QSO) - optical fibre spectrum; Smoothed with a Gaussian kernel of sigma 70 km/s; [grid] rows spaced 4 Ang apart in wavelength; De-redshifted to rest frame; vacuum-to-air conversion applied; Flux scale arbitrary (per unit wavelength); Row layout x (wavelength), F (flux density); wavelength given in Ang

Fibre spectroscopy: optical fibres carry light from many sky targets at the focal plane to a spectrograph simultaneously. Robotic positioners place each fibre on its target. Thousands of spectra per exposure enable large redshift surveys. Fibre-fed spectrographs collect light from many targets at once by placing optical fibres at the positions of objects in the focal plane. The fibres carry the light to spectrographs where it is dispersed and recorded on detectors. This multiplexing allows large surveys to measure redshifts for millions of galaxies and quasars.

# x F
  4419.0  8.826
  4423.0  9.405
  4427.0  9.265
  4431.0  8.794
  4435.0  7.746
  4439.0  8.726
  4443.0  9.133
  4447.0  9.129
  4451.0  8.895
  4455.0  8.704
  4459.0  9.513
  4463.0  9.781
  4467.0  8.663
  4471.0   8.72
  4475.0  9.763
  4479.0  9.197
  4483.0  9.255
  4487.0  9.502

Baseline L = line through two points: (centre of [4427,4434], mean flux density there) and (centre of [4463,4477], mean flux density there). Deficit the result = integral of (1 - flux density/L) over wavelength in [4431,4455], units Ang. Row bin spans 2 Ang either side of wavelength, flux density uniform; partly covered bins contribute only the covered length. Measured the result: 0.5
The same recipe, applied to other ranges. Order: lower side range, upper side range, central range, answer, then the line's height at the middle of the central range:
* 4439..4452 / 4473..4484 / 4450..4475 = 0.3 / 9.22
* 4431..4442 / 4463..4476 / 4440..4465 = -1.2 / 8.75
